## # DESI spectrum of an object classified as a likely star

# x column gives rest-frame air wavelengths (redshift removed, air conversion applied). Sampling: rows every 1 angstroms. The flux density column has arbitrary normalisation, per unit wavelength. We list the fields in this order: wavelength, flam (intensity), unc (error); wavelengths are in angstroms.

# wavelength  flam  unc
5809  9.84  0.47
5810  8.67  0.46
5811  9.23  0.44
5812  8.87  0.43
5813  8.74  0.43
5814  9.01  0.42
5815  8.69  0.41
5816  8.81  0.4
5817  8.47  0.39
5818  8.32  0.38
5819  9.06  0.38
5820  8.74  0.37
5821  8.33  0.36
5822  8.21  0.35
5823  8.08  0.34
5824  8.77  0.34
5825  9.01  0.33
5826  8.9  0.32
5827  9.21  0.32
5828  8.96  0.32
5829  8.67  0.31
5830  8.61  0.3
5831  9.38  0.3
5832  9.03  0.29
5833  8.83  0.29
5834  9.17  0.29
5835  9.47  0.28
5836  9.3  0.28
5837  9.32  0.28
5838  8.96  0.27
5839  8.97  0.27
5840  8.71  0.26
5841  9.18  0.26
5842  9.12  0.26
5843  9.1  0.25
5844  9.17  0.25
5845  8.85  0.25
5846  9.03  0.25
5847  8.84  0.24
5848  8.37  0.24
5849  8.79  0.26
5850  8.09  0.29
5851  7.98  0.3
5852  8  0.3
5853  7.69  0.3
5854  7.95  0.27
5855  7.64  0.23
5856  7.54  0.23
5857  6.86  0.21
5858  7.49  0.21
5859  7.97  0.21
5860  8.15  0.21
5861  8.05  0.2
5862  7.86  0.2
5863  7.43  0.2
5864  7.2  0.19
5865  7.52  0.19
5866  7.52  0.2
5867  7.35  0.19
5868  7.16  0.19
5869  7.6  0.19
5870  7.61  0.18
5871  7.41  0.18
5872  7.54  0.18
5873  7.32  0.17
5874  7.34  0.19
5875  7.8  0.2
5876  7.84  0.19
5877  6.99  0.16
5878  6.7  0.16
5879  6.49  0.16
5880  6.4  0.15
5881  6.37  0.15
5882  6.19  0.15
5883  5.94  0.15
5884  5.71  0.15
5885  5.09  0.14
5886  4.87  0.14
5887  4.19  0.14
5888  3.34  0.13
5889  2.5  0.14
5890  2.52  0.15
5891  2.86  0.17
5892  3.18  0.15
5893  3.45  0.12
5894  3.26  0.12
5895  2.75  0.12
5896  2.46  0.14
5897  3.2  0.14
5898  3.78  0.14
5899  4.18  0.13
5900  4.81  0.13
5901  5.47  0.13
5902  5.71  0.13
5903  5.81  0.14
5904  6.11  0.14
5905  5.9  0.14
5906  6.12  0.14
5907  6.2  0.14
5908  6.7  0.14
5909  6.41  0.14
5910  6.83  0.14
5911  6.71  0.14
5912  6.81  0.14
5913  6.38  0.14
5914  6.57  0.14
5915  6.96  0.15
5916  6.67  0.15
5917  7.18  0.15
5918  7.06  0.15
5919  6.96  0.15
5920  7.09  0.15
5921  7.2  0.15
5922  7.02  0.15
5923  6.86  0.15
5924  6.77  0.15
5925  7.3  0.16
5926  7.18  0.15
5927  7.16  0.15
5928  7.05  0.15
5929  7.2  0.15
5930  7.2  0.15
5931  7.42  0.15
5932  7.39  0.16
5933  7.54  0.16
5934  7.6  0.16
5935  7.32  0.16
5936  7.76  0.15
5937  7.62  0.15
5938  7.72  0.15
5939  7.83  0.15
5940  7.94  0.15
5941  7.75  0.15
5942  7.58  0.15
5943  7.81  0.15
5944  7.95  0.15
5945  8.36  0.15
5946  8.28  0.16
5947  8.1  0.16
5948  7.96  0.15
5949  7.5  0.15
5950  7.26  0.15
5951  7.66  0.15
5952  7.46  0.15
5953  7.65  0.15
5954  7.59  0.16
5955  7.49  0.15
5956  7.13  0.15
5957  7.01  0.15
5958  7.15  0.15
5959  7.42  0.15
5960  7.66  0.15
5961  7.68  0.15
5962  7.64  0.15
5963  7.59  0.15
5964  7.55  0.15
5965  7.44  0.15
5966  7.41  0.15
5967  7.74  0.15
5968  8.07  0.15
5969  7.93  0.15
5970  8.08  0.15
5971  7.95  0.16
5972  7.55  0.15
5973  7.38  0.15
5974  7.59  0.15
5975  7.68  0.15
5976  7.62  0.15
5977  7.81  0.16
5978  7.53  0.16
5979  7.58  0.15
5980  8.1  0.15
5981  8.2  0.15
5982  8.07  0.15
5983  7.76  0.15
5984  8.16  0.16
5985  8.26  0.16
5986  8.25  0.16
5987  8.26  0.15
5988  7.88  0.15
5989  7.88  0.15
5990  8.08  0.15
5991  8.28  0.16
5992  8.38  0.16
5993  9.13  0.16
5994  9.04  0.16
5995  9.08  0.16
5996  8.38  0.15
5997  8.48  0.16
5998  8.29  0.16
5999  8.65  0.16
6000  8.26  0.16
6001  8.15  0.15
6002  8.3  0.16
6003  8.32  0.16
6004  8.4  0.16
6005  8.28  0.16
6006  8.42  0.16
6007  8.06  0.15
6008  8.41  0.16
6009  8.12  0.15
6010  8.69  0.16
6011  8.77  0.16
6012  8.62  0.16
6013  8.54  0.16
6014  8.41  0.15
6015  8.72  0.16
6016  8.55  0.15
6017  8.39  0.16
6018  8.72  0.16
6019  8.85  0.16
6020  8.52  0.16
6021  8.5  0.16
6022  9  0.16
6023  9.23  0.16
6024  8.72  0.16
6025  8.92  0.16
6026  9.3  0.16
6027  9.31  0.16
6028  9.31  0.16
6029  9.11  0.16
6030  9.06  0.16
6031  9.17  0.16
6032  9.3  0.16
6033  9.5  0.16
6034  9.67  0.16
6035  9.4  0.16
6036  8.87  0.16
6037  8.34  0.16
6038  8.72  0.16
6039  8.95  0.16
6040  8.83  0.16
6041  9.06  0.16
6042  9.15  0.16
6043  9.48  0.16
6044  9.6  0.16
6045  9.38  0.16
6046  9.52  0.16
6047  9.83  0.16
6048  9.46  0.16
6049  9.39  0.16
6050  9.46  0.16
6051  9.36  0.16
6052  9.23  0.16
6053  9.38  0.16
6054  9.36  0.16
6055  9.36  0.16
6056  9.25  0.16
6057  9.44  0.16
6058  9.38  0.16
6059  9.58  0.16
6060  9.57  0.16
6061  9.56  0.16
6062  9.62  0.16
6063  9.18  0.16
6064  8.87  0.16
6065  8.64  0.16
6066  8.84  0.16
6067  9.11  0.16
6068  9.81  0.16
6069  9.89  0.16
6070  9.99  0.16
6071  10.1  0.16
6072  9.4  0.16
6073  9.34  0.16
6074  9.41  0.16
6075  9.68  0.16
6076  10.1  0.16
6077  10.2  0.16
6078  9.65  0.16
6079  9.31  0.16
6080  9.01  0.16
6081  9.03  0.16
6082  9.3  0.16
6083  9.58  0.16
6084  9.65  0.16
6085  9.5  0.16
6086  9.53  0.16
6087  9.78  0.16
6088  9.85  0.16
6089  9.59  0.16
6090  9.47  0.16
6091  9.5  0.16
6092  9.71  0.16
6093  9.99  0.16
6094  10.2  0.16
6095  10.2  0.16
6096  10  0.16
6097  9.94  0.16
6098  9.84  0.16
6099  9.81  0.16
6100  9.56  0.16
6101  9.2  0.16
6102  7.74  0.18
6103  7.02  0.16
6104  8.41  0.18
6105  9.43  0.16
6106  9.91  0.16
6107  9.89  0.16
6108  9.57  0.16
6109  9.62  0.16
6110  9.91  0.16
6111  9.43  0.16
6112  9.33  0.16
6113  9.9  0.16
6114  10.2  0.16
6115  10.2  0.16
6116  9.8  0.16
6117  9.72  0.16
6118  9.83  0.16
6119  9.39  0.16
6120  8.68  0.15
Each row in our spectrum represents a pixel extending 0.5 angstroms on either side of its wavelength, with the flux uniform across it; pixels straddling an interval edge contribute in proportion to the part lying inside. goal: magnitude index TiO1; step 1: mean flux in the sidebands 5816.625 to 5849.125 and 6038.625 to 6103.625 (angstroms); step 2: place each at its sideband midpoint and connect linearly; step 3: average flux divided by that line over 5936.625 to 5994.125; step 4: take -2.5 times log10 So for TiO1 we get 0.18 mag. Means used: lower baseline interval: 8.88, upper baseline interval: 9.44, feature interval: 7.81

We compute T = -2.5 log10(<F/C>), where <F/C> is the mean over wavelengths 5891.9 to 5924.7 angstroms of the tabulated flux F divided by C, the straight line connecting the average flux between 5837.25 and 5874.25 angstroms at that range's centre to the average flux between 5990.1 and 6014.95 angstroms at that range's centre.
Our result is 0.39 mag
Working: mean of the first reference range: 8.05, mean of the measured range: 5.75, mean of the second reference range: 8.48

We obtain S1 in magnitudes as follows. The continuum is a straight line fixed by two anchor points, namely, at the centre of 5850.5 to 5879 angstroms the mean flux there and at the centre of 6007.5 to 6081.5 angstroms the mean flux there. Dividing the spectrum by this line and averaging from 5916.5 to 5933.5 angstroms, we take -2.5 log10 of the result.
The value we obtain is 0.13 mag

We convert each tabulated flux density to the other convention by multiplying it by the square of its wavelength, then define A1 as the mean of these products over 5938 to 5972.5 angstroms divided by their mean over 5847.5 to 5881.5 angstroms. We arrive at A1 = 1.05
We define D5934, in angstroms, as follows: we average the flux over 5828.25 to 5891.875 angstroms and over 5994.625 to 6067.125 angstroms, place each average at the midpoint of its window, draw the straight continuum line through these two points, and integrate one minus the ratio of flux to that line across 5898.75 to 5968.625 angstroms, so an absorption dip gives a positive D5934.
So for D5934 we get 8.29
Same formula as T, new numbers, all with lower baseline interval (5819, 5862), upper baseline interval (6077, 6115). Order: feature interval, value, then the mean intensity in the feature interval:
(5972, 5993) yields 0.146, 7.96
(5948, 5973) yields 0.190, 7.57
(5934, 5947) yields 0.145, 7.83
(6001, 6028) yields 0.073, 8.62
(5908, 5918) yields 0.295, 6.74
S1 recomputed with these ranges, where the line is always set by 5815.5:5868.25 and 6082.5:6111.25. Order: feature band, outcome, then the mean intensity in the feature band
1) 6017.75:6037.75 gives 0.02 mag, 9.04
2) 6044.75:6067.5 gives 0.00 mag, 9.34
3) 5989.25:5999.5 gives 0.06 mag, 8.56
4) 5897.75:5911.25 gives 0.44 mag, 5.79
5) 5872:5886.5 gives 0.30 mag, 6.54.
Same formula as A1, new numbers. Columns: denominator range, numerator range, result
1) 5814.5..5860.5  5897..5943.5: 0.81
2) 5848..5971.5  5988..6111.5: 1.41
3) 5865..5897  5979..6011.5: 1.55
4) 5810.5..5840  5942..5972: 0.90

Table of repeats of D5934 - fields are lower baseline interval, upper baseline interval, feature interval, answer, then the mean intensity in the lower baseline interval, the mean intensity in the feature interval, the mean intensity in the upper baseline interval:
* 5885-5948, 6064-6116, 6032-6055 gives -1.7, 6.2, 9.27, 9.53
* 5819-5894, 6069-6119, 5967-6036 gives 2.6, 7.49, 8.44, 9.58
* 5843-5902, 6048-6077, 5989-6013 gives 0.1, 6.42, 8.45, 9.45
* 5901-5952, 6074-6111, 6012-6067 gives -2.3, 7.14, 9.12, 9.52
